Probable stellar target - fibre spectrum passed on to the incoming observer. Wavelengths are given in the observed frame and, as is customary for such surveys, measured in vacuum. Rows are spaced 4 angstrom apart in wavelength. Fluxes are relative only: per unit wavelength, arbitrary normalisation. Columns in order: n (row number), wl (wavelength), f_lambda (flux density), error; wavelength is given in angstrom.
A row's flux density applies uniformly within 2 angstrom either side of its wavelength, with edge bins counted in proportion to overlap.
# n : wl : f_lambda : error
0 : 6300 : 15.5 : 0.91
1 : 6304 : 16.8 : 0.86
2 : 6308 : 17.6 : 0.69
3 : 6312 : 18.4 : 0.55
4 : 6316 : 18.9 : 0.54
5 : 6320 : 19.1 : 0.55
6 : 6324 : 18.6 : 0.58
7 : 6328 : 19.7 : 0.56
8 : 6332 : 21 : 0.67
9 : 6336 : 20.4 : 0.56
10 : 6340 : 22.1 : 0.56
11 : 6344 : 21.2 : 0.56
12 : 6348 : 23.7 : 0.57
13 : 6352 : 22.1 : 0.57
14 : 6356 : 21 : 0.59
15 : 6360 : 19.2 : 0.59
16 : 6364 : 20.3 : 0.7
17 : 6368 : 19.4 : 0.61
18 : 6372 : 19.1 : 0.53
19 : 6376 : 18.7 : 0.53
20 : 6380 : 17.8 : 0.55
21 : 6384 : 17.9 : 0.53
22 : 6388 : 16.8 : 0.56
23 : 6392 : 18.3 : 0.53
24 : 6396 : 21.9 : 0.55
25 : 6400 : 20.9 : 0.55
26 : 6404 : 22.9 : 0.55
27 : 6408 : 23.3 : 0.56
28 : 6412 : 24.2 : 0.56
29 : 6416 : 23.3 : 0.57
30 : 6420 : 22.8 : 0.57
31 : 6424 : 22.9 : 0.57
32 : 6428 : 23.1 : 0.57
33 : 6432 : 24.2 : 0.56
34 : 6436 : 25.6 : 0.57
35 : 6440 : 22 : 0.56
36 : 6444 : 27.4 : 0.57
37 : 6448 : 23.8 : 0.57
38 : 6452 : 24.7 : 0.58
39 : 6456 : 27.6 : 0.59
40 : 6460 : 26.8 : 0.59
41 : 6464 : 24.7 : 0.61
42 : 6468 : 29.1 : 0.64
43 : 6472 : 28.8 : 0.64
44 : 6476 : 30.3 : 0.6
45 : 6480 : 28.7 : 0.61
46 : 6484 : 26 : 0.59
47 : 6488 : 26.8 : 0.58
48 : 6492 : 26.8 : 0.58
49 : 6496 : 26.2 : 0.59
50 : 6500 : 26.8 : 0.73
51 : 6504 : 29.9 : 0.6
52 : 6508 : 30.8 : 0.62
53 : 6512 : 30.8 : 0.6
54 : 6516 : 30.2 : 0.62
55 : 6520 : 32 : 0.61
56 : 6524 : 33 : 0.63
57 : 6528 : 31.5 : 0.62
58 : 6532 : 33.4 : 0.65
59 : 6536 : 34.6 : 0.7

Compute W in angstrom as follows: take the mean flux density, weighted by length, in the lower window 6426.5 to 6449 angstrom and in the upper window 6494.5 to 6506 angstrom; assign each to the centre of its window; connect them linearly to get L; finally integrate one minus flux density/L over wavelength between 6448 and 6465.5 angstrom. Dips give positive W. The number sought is -0.2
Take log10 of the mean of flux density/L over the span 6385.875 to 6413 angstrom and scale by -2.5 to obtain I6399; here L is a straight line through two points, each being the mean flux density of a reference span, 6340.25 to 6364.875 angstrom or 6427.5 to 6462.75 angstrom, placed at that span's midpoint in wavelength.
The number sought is 0.11 mag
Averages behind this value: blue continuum 21.4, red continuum 25.1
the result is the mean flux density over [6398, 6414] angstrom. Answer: 22.8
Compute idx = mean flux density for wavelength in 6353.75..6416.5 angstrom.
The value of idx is 20.2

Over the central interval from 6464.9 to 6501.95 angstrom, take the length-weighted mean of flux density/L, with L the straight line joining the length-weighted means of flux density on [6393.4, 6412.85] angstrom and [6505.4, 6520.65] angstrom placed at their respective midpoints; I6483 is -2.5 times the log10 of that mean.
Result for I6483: 0.03 mag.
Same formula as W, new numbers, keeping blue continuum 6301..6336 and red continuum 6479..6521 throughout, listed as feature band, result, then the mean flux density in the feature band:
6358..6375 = 1.5 angstrom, 19.5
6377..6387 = 2.0 angstrom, 17.8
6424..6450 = 0.9 angstrom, 24.2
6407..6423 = 0.4 angstrom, 23.4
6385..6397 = 2.1 angstrom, 18.7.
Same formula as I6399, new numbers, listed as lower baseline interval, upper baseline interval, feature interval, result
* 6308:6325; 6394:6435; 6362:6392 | 0.15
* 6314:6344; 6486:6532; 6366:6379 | 0.18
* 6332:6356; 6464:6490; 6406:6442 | 0.09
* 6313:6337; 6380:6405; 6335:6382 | -0.05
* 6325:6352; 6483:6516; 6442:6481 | -0.02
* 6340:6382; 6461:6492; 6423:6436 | 0.04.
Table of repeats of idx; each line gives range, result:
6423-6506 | 26.3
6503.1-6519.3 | 30.6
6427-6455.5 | 24.6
